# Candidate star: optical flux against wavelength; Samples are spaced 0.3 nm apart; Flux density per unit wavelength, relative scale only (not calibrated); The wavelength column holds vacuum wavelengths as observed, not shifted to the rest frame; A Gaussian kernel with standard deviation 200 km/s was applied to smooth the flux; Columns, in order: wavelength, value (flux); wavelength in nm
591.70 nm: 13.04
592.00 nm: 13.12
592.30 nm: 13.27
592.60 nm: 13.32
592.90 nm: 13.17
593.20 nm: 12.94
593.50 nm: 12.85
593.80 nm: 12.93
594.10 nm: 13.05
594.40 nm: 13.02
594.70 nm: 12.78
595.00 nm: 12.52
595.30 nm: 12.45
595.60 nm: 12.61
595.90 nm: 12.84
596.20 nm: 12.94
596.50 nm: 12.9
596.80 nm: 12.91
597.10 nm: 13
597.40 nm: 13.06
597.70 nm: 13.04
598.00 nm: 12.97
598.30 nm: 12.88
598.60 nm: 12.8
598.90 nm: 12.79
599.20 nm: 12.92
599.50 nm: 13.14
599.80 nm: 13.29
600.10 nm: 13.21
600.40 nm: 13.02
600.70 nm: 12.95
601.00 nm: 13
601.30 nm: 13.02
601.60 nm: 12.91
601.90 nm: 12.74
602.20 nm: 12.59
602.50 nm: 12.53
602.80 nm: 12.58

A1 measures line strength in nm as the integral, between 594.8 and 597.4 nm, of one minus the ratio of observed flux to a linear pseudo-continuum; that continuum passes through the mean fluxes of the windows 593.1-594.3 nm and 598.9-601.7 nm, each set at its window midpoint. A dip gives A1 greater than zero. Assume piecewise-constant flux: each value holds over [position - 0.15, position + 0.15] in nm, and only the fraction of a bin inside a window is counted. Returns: 0.038 nm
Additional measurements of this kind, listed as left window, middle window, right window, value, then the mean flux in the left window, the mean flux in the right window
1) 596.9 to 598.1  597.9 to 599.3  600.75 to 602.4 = 0.01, 13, 12.8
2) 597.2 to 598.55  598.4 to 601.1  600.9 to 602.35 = -0.02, 13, 12.8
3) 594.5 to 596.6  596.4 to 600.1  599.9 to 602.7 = -0.05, 12.7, 12.9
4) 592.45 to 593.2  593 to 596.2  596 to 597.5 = 0.07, 13.2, 13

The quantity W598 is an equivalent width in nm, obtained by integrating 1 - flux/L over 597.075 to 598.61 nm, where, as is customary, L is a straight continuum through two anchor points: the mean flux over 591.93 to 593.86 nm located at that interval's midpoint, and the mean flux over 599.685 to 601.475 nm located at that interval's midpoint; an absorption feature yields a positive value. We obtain 0.01 nm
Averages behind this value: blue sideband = 13.1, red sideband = 13.1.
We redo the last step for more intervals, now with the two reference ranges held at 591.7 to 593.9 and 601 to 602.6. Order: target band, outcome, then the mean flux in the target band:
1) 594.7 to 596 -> 0.04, 12.6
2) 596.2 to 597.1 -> 0.00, 12.9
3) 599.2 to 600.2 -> -0.02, 13.2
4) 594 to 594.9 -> 0.01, 12.9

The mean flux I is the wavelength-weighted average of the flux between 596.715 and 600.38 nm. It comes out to 13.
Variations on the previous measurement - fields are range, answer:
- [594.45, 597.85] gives 12.8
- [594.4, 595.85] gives 12.7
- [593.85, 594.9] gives 12.9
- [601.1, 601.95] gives 12.9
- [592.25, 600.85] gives 12.9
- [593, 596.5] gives 12.8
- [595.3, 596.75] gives 12.8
